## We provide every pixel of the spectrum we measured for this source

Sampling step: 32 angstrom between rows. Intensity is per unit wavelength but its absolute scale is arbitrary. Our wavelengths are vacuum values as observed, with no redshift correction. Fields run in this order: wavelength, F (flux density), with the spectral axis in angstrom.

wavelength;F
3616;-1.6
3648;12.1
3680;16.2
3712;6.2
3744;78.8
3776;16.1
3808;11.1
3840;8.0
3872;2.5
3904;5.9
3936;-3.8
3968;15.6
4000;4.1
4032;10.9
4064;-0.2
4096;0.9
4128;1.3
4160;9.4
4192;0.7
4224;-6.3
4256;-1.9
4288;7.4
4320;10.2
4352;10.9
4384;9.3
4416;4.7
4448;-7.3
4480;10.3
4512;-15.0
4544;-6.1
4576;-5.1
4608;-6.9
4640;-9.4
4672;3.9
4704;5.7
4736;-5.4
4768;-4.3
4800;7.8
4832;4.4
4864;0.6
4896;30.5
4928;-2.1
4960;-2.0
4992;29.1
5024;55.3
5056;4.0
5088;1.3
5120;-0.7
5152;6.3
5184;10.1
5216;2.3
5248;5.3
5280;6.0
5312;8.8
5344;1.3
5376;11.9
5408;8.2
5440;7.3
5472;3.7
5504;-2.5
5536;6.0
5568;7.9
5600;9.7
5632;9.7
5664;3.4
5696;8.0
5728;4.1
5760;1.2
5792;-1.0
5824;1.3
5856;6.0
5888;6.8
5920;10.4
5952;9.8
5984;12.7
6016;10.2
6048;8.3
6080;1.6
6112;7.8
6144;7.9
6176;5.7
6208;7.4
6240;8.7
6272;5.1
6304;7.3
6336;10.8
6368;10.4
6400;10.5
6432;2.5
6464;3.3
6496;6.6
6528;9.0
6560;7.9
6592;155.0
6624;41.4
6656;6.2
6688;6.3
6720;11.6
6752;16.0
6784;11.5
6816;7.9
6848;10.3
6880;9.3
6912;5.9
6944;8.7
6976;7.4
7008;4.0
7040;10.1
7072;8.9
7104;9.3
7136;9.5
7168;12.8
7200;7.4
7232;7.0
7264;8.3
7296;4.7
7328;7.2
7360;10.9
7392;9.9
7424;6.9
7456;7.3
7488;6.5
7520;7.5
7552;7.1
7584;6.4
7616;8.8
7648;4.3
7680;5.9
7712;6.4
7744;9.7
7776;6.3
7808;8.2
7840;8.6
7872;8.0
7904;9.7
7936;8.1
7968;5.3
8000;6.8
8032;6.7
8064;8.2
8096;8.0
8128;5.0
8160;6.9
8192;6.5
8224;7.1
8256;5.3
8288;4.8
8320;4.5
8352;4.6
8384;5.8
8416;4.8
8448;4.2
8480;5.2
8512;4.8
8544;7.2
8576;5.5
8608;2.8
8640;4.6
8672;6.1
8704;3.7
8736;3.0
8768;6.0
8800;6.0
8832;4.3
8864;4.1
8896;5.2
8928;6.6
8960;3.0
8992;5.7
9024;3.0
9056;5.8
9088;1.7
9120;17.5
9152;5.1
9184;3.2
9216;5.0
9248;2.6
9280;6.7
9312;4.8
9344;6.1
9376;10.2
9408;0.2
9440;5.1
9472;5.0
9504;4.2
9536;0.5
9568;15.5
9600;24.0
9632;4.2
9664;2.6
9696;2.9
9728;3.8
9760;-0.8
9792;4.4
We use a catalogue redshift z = 0.01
